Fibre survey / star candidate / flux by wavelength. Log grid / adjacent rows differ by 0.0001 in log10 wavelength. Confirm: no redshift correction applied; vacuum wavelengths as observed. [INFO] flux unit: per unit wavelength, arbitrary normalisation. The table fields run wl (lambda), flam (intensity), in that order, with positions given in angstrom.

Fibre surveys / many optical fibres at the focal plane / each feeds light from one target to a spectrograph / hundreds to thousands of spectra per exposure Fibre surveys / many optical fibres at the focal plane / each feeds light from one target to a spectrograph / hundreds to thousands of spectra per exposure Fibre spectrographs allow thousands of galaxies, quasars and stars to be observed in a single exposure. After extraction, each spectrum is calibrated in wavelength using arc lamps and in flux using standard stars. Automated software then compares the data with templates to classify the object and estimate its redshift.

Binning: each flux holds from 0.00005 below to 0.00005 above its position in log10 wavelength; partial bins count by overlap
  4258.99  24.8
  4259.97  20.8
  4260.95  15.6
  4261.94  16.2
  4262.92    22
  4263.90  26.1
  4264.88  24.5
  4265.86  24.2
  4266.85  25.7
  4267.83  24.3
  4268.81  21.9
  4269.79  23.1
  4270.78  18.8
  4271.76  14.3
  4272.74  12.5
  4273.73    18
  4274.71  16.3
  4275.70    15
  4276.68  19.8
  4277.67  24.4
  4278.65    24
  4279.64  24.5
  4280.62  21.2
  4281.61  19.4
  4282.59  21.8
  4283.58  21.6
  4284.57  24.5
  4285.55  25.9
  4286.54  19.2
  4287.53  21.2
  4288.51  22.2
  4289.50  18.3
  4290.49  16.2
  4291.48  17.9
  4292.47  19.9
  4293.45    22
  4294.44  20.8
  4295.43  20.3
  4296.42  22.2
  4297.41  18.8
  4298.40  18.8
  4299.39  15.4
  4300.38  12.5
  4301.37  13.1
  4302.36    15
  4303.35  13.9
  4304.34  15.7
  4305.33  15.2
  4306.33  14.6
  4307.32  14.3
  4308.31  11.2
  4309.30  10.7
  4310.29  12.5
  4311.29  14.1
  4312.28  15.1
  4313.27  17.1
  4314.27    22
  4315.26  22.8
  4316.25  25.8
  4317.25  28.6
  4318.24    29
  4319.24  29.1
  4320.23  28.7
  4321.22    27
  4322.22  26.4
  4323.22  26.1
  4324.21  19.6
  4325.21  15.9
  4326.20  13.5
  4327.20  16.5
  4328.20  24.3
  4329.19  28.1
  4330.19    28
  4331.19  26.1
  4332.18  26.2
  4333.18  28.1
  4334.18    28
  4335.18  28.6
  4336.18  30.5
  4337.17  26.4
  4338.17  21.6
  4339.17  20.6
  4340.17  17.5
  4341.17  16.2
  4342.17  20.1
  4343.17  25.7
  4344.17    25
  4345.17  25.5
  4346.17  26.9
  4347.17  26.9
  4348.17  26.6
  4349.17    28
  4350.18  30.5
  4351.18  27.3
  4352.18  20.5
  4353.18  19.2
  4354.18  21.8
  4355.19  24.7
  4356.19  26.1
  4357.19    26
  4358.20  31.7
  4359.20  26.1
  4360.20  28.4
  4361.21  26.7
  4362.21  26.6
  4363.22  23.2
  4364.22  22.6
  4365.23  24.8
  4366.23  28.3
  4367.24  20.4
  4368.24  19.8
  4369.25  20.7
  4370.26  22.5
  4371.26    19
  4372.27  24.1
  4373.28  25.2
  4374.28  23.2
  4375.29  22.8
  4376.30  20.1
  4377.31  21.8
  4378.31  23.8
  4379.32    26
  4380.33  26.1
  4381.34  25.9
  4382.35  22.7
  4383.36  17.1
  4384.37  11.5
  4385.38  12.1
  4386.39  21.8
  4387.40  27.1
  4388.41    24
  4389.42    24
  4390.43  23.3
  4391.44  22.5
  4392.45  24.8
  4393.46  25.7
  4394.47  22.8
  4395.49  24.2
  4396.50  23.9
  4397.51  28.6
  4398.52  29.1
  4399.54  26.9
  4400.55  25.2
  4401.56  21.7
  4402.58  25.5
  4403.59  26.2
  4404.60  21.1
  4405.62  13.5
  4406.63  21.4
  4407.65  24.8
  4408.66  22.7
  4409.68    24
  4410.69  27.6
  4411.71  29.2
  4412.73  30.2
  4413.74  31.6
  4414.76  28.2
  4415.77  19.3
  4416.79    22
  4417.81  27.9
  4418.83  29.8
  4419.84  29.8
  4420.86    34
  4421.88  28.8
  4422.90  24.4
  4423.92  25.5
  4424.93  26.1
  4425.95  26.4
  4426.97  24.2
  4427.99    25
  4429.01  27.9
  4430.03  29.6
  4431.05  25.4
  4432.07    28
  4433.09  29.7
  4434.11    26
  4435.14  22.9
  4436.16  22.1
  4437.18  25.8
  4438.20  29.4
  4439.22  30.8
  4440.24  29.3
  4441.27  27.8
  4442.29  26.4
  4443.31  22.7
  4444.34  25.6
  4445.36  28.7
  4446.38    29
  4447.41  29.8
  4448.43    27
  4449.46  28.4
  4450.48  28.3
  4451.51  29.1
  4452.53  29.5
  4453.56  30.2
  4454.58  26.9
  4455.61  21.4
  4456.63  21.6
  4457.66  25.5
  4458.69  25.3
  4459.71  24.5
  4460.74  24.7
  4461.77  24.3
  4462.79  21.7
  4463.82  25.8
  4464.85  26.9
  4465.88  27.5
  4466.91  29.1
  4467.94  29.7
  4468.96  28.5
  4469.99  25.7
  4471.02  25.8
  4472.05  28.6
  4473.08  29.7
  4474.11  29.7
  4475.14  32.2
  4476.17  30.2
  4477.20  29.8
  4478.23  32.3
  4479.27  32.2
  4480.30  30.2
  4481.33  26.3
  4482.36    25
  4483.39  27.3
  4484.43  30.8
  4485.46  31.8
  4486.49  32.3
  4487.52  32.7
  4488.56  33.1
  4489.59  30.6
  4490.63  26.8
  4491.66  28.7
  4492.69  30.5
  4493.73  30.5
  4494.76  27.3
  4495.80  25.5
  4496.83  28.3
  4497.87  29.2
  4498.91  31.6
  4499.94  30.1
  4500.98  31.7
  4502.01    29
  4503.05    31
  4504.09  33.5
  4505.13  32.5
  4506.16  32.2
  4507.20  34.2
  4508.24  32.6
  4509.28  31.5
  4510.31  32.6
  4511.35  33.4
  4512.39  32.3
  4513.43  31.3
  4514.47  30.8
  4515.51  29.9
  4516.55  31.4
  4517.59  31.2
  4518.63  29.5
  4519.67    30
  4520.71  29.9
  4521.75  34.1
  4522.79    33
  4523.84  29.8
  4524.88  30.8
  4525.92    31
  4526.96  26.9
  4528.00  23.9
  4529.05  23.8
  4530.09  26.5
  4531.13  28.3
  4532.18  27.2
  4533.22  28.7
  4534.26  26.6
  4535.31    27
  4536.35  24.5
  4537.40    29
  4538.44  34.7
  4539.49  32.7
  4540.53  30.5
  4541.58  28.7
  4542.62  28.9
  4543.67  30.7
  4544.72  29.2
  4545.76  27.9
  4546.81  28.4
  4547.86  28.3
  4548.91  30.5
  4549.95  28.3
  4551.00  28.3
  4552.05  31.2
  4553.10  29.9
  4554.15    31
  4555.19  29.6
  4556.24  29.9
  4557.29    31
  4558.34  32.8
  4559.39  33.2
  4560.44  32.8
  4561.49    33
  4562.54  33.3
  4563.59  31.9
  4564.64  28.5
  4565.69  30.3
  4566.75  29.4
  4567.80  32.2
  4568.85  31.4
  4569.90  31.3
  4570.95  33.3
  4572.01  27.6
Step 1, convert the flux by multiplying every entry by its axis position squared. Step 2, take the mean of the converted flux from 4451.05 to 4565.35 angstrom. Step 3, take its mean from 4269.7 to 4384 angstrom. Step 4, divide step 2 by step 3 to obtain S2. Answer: 1.46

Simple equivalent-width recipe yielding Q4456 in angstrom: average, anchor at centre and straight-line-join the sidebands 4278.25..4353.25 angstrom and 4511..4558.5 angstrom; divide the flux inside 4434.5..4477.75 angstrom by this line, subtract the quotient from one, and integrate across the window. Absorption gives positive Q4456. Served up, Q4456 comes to -0.6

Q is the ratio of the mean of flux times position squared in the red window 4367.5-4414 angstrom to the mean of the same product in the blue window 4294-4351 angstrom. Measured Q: 1.12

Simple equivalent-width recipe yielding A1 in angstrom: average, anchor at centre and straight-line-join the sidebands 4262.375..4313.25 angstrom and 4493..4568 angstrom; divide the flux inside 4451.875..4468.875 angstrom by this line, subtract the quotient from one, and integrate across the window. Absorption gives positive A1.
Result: 0.6 angstrom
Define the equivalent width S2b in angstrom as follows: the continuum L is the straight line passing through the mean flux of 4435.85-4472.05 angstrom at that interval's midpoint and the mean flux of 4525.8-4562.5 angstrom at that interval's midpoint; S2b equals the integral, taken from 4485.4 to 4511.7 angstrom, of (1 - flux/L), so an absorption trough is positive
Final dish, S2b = -2.7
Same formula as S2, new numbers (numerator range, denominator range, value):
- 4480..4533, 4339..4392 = 1.37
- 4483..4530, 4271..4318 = 1.80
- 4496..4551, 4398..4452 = 1.18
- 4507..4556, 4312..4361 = 1.32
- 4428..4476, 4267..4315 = 1.58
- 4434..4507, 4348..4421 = 1.21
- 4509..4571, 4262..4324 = 1.68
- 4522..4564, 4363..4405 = 1.37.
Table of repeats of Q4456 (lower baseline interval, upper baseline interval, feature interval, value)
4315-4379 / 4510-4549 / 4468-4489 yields -1.19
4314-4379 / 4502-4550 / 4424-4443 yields 0.25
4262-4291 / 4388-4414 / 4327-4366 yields -3.48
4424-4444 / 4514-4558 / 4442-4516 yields -2.89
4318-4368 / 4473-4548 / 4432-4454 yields 0.26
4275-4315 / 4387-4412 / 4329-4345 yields -3.12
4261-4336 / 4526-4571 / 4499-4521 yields -2.51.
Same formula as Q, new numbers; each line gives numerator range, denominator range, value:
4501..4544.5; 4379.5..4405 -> 1.37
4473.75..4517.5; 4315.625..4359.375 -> 1.32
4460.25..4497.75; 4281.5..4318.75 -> 1.67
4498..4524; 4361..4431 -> 1.36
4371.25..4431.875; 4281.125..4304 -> 1.35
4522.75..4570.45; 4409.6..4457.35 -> 1.15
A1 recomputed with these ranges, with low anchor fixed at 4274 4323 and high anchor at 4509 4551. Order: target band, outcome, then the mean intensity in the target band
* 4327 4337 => -2.63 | 26.8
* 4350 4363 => -2.01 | 25.6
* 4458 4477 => -0.22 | 27.3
